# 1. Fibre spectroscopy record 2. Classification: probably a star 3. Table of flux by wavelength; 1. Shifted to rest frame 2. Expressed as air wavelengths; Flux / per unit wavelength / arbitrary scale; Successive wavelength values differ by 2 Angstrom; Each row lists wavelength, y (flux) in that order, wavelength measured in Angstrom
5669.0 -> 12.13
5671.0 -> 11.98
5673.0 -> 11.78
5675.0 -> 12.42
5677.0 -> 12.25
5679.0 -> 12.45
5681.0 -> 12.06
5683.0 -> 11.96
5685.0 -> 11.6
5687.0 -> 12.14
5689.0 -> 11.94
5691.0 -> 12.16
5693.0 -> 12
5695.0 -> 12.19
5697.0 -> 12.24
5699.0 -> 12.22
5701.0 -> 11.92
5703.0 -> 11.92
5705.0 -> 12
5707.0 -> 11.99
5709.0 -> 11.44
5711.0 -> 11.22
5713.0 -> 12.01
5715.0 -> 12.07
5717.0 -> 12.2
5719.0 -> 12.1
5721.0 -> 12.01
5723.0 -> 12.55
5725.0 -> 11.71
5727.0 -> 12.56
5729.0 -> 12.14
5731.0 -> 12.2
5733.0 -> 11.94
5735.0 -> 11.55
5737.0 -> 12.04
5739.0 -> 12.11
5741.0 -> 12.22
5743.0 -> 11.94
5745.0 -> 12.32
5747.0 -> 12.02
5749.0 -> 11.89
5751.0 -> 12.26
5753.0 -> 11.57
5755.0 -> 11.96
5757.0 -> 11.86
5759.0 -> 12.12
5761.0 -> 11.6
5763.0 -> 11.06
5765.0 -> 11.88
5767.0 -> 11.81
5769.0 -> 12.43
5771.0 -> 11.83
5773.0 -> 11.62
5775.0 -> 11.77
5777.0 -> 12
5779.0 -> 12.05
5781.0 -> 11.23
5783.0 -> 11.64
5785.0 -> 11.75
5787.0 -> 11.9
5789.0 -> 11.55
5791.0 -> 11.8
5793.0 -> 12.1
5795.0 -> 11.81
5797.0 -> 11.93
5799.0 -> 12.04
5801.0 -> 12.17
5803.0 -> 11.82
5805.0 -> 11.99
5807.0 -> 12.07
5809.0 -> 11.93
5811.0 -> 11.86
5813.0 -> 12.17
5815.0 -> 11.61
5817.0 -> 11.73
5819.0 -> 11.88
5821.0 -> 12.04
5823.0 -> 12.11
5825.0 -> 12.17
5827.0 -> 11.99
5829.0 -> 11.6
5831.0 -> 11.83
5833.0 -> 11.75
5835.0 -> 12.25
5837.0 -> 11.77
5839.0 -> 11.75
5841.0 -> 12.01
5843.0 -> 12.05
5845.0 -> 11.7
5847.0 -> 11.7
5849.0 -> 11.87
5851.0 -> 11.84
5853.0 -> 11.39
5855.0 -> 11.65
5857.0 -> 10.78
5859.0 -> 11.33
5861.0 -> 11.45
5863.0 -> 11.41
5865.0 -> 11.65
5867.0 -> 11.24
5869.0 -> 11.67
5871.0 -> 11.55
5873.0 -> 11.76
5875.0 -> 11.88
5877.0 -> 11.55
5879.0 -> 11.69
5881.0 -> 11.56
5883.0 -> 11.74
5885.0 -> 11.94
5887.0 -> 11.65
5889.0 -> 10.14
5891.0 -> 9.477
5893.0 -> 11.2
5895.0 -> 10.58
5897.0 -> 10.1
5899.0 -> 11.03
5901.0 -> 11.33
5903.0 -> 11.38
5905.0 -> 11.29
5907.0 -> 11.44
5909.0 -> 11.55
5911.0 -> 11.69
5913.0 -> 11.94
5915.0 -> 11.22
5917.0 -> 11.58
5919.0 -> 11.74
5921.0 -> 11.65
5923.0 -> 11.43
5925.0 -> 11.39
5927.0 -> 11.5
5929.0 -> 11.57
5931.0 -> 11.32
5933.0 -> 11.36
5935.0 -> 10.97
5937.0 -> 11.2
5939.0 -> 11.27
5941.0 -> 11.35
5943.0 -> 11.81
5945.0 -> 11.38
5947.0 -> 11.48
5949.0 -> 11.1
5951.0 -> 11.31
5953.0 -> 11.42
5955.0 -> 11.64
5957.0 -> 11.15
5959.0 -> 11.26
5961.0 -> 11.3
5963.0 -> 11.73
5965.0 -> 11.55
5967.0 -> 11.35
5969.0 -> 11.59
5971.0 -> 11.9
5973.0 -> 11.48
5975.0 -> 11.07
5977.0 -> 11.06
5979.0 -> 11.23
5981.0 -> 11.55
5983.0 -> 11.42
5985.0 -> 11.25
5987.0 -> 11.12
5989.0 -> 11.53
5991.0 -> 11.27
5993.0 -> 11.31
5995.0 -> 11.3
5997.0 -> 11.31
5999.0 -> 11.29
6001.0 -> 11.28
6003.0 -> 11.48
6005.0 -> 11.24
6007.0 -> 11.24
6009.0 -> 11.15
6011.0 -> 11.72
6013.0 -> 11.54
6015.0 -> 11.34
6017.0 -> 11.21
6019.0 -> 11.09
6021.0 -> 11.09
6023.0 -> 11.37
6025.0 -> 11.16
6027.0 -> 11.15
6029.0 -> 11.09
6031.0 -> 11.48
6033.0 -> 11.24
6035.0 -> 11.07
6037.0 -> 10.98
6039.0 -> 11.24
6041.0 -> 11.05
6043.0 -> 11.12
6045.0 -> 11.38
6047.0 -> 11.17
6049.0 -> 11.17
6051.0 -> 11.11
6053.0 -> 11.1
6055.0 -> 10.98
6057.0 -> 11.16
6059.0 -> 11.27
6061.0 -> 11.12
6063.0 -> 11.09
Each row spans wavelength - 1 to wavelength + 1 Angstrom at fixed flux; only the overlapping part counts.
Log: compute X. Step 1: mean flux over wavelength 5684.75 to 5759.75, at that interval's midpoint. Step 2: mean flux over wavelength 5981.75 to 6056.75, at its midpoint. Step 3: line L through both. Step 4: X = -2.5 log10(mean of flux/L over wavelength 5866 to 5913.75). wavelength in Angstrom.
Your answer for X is 0.03 mag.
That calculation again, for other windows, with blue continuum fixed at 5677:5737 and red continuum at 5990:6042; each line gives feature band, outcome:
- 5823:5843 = -0.02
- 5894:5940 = 0.02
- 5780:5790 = 0.02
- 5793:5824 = -0.02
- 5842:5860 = 0.01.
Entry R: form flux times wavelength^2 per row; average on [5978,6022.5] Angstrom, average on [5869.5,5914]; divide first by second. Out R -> 1.04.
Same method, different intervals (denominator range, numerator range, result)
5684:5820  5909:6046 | 1.03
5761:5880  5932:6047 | 1.02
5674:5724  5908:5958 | 1.03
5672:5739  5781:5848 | 1.03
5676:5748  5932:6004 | 1.03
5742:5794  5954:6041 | 1.03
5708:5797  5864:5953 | 1.01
